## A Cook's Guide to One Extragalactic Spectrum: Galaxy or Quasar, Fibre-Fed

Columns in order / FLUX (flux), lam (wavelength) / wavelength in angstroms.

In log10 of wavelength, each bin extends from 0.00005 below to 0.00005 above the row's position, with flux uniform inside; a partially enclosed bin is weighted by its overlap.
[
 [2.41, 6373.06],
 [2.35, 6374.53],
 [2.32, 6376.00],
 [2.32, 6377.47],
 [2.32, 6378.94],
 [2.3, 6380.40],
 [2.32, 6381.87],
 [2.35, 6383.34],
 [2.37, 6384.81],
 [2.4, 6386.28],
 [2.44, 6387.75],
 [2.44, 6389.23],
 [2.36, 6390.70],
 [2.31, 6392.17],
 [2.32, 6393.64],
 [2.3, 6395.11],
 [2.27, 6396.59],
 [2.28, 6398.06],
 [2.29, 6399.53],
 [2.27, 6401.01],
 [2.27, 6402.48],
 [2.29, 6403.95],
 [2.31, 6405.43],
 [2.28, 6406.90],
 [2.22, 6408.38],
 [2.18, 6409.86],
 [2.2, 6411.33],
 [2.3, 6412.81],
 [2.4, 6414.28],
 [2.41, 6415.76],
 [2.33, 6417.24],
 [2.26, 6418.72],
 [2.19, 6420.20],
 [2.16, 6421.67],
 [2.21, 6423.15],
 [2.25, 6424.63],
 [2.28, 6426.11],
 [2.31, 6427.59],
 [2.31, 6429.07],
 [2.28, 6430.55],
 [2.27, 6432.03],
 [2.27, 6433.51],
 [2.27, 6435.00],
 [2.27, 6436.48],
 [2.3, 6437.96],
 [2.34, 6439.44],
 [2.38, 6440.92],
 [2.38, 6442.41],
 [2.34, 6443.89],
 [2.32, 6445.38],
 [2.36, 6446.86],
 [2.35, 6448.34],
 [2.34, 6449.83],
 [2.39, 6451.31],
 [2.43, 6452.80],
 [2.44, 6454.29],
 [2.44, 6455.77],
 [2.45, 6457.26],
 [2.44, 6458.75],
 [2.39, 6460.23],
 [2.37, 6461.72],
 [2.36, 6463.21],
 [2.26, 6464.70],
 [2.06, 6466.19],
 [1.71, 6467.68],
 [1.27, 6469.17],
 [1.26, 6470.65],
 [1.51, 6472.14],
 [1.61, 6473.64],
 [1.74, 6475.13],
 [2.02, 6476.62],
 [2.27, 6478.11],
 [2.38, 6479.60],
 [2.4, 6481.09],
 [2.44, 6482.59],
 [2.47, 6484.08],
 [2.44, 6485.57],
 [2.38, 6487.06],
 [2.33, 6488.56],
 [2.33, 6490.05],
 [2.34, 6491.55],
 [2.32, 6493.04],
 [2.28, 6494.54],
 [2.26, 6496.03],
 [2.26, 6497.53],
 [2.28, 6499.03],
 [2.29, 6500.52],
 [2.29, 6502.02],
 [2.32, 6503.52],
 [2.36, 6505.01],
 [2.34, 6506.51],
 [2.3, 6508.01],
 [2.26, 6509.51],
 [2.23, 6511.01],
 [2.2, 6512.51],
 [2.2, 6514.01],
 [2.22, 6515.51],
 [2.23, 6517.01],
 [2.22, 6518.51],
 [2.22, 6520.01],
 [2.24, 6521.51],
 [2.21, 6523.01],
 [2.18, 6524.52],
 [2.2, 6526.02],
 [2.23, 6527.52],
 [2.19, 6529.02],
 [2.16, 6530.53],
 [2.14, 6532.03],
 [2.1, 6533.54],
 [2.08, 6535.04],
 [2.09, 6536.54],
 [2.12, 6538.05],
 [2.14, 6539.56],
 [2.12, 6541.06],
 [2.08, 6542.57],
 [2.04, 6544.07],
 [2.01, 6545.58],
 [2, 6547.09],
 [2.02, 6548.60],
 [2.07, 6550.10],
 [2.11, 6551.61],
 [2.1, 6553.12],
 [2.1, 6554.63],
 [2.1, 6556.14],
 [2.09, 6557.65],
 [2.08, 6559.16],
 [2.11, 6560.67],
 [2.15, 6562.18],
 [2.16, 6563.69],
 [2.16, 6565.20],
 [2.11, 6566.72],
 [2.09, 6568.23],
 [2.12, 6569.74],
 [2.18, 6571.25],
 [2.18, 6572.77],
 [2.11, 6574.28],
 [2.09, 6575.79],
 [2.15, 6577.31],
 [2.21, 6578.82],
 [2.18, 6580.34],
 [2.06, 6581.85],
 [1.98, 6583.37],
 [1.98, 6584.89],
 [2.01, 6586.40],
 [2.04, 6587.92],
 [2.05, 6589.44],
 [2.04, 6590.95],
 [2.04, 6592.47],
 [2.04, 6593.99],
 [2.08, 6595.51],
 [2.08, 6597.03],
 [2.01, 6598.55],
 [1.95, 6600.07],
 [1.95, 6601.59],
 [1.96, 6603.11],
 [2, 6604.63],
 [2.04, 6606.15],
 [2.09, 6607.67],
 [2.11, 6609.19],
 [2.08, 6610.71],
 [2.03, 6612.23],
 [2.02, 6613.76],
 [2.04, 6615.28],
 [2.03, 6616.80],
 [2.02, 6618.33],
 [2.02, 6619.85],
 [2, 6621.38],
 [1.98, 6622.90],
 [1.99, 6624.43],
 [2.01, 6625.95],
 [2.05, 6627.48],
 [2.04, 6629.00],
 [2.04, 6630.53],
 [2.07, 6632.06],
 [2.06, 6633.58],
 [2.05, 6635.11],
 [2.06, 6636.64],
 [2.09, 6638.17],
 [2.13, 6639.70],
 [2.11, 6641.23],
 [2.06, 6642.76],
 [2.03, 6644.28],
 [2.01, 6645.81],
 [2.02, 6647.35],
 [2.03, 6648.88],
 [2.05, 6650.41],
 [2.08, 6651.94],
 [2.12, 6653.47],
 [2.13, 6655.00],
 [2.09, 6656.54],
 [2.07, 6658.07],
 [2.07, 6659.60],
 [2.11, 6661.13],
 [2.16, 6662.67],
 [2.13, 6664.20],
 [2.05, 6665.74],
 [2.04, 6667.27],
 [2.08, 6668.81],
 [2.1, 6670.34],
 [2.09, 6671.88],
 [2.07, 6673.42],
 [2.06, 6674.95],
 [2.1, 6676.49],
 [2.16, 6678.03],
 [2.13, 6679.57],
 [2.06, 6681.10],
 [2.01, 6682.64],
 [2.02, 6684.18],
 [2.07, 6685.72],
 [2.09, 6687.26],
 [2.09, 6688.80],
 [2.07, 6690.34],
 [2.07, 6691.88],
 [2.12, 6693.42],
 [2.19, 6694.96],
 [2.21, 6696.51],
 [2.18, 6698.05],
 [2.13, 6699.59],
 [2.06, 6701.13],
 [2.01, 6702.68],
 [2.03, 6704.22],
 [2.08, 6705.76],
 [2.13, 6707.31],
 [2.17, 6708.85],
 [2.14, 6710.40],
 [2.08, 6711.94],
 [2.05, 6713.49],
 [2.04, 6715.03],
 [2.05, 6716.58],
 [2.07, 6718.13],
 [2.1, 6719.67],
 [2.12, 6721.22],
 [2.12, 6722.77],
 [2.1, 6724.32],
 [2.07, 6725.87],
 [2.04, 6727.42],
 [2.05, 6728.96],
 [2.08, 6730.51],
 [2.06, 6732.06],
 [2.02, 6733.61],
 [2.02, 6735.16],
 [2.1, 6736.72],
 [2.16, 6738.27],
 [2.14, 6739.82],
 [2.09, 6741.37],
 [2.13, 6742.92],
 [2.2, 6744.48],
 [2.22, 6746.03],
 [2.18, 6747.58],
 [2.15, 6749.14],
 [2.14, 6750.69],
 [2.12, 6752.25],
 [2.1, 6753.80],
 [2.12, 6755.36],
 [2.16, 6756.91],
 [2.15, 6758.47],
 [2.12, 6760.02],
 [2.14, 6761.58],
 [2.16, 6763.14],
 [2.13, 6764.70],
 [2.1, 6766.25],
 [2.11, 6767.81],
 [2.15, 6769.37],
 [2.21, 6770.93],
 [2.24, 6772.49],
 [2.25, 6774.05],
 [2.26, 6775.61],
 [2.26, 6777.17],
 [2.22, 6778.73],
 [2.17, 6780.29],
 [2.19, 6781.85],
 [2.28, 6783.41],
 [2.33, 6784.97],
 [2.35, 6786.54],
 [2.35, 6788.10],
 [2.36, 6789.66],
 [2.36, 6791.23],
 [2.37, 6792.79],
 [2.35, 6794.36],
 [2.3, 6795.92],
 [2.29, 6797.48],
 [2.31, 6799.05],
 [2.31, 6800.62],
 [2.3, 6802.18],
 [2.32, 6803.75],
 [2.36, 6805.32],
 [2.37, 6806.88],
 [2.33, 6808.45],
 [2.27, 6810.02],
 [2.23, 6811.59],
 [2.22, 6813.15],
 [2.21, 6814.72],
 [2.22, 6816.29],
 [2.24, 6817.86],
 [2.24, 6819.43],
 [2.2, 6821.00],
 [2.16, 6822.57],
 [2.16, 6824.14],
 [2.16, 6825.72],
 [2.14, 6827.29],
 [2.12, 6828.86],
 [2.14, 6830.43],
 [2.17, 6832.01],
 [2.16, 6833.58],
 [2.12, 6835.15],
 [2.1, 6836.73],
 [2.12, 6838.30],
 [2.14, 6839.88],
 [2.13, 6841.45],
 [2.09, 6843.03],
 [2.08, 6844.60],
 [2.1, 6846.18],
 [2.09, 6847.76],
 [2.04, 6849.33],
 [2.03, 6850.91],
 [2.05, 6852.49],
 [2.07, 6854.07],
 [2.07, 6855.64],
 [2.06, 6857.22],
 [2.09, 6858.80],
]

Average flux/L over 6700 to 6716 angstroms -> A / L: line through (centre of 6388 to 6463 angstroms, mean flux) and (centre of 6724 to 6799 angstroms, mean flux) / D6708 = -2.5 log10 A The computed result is 0.06 mag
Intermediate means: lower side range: 2.32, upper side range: 2.18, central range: 2.08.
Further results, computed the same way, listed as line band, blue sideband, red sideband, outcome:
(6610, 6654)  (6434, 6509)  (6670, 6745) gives 0.05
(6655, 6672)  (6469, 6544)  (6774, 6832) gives 0.07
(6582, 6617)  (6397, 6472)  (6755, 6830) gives 0.11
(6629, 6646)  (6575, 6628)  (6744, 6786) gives 0.00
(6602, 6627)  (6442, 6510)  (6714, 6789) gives 0.08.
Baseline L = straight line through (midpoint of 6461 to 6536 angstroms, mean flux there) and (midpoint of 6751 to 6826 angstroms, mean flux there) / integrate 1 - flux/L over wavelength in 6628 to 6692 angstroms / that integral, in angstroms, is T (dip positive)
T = 3.9 angstroms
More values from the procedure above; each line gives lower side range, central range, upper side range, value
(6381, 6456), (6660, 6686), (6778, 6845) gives 2.0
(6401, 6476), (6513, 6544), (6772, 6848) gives 0.7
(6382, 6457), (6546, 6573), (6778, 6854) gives 2.1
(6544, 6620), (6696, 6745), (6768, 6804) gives 2.6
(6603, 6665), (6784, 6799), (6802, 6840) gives -1.1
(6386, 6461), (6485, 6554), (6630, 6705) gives 0.6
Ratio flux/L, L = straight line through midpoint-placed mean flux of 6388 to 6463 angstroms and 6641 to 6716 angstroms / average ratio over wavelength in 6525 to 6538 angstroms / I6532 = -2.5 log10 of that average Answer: 0.04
